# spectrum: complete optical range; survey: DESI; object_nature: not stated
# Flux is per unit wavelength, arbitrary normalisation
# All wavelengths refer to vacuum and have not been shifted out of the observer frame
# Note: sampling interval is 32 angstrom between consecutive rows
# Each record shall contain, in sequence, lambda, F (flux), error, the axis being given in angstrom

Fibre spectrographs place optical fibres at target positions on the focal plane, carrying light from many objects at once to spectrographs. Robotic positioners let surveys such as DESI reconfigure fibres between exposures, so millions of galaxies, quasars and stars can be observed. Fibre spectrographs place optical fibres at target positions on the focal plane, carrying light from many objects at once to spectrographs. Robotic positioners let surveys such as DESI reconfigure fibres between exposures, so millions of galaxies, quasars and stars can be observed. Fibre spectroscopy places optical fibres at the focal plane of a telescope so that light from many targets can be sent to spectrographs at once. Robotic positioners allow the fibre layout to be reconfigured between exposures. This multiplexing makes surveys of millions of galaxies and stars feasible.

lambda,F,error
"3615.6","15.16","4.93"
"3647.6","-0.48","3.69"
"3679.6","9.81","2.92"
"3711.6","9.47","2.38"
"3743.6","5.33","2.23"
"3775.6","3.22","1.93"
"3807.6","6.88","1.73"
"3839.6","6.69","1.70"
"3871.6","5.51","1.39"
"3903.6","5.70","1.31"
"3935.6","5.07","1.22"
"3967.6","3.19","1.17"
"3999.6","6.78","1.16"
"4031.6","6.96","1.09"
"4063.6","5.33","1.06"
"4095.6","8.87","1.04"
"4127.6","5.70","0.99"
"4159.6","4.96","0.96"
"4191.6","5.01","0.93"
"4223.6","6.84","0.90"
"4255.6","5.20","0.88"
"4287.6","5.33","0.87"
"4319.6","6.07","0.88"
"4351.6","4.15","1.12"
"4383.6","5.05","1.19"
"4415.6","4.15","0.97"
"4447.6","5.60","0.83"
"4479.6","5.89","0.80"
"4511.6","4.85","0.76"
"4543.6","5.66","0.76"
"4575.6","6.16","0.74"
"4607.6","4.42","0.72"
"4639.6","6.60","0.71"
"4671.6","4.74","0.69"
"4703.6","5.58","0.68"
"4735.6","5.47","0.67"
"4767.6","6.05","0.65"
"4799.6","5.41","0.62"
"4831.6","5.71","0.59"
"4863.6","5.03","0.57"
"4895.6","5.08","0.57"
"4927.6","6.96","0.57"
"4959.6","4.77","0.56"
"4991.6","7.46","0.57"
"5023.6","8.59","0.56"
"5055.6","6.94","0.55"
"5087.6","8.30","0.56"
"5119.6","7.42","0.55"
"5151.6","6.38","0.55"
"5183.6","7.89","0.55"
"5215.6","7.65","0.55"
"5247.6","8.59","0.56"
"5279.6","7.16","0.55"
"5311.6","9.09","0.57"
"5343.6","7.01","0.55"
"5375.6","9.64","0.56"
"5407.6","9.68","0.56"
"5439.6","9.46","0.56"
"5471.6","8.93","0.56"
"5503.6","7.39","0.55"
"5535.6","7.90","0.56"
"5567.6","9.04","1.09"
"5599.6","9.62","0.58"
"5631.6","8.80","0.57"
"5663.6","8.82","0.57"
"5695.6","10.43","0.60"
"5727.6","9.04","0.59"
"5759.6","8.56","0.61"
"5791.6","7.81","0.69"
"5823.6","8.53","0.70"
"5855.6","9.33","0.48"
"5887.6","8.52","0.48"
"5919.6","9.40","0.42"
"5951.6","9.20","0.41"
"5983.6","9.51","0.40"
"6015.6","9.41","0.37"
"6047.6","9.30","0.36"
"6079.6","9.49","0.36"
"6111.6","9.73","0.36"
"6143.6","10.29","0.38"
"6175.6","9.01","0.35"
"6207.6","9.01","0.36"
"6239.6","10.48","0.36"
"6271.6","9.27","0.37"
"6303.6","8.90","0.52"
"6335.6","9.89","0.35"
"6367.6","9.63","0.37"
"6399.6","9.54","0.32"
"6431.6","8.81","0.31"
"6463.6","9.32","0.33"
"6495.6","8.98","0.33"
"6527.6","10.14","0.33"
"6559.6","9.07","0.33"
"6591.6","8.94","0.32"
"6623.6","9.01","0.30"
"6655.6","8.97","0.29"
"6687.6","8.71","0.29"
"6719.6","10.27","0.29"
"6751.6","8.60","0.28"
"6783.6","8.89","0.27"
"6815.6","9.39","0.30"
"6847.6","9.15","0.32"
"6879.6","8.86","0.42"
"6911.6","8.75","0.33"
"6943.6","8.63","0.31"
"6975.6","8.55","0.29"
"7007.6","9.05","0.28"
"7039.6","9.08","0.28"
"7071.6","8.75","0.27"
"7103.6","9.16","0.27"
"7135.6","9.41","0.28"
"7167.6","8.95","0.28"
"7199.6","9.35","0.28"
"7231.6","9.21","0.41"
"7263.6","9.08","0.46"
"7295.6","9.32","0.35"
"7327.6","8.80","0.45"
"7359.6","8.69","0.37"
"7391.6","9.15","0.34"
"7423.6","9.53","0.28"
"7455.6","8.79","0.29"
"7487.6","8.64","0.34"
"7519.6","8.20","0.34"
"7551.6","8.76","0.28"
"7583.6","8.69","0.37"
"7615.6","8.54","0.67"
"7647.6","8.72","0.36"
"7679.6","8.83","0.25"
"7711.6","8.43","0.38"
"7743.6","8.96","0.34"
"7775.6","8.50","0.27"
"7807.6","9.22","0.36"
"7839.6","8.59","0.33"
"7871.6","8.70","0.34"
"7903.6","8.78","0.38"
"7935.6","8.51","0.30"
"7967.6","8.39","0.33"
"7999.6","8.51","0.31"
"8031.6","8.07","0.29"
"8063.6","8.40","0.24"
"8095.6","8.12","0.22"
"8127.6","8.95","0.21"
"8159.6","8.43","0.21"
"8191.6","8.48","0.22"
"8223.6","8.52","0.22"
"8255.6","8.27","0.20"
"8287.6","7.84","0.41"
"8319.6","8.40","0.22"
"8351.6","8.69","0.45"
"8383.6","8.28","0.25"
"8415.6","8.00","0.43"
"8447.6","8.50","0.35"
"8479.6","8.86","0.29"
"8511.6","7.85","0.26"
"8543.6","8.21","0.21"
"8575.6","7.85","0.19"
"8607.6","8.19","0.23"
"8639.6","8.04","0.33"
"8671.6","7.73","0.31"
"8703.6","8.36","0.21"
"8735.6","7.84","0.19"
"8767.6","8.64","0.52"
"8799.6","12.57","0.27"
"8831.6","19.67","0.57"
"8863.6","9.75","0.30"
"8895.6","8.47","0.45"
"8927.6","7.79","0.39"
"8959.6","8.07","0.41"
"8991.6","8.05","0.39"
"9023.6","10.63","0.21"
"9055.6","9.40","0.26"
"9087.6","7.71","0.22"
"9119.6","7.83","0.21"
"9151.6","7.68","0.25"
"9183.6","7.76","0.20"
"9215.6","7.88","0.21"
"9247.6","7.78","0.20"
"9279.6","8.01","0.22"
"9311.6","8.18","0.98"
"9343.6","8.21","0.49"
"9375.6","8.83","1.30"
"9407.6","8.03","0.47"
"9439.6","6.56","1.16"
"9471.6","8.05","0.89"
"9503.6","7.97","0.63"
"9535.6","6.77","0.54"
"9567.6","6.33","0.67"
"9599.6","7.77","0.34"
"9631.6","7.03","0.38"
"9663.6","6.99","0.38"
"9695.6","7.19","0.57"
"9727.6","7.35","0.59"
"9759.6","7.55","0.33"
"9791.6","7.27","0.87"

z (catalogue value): 0.34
